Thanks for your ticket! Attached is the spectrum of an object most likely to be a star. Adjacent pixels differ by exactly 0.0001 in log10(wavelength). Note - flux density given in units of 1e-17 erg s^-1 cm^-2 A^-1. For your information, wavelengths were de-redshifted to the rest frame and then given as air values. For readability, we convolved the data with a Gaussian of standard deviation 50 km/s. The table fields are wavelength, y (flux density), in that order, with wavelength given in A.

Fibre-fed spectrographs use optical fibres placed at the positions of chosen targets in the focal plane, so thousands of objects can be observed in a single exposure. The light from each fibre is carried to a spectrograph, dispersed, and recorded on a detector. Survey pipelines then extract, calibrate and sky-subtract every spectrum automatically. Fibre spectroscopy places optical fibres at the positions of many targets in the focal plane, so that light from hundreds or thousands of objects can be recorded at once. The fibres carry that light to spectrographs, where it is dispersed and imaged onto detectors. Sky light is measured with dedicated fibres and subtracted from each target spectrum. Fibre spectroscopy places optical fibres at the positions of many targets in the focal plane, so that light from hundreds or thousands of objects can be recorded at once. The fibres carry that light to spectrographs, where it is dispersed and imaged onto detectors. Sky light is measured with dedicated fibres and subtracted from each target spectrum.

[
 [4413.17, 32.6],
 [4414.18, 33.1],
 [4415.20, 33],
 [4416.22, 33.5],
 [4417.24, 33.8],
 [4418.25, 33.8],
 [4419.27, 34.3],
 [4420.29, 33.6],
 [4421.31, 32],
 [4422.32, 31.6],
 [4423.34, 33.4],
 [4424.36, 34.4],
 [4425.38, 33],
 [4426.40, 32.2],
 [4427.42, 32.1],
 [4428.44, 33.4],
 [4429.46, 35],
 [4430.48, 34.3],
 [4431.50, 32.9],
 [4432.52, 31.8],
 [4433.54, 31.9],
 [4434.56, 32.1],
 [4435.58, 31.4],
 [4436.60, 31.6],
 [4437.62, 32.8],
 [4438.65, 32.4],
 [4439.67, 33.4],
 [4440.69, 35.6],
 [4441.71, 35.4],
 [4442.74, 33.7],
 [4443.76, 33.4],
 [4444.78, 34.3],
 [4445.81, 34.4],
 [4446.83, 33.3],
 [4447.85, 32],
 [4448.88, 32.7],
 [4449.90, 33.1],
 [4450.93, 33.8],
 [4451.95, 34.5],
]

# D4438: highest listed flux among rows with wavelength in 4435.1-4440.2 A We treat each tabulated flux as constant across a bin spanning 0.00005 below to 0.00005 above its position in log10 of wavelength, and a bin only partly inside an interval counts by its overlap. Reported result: 33.4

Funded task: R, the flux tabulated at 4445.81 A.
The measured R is 34.4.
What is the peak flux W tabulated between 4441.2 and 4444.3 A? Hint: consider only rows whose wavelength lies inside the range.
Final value 35.4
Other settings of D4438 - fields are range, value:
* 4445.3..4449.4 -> 34.4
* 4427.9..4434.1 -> 35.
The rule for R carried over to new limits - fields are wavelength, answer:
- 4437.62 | 32.8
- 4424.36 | 34.4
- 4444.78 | 34.3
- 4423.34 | 33.4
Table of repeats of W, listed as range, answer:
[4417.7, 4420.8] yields 34.3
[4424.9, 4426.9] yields 33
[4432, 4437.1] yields 32.1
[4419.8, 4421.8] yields 33.6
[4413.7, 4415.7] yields 33.1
